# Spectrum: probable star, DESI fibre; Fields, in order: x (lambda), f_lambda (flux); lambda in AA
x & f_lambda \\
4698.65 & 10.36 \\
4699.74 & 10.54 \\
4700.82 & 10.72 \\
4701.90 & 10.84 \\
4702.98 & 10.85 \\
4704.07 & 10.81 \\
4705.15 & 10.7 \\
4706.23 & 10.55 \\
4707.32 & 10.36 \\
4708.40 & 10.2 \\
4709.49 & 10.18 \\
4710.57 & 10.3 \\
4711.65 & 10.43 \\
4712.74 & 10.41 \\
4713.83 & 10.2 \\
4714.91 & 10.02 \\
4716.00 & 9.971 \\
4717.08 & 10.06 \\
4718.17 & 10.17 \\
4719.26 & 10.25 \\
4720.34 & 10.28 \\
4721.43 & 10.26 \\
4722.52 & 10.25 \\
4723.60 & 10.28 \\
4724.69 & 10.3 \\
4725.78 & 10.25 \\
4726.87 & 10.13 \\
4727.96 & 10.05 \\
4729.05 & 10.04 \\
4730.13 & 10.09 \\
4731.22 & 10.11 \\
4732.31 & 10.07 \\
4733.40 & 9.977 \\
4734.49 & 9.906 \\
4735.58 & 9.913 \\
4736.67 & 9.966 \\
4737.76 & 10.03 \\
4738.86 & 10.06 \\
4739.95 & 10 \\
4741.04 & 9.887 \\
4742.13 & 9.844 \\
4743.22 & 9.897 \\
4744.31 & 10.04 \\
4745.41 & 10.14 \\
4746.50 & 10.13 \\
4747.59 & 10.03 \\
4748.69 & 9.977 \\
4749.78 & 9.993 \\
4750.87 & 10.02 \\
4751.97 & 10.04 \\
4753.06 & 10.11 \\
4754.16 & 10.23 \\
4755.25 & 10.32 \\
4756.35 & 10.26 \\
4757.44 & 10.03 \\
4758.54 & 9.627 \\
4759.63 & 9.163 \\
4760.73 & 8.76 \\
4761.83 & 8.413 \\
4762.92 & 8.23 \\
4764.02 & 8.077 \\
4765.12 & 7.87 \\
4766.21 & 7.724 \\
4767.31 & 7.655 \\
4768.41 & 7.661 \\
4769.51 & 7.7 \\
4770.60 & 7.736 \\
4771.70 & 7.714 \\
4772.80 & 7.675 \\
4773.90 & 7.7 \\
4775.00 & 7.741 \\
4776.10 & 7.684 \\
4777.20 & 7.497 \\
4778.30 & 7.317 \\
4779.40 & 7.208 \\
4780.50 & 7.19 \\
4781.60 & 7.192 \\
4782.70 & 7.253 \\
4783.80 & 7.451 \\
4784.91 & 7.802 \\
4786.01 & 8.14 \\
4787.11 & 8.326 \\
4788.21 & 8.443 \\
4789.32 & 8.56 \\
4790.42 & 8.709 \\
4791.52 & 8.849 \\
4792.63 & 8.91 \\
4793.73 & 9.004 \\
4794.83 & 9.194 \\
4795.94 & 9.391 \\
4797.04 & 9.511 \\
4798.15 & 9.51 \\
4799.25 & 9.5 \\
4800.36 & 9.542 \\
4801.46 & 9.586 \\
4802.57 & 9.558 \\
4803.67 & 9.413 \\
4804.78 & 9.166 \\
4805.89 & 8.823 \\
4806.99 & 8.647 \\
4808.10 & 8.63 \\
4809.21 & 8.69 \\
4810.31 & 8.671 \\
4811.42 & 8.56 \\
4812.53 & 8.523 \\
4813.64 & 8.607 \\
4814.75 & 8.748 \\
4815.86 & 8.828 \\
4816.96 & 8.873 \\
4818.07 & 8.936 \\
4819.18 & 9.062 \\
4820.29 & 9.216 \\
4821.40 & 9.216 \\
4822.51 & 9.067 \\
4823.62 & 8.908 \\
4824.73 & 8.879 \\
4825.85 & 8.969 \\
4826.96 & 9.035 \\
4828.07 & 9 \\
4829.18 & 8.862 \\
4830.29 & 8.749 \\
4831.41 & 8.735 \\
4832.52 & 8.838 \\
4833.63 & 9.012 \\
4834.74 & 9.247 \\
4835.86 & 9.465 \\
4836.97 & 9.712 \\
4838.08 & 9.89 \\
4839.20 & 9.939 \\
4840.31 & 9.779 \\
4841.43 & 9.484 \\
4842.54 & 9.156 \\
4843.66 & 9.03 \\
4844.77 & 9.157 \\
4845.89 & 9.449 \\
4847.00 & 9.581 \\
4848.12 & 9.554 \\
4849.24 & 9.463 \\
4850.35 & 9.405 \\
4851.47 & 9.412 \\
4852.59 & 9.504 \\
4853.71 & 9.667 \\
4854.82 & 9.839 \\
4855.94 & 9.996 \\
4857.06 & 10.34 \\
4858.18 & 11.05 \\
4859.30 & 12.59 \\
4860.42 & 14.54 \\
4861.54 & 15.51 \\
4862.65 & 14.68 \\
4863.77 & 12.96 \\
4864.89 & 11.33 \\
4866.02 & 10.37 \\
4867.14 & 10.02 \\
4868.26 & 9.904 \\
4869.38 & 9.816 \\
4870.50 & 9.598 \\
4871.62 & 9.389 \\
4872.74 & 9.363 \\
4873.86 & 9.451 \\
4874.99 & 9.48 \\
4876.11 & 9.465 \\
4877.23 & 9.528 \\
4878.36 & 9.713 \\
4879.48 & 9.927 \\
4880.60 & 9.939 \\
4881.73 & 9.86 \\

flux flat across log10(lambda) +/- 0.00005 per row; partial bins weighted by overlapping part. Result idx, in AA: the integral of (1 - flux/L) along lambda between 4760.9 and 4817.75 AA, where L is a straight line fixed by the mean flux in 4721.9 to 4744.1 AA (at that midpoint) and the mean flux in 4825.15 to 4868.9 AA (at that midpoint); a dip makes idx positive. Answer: 9.61 AA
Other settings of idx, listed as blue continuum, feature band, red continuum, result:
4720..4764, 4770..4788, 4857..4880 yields 4.6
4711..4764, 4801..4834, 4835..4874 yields 4.2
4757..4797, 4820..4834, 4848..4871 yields 1.3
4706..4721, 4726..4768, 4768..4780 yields -4.2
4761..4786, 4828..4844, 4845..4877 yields 0.7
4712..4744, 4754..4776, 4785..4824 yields 2.5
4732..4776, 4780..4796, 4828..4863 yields 2.2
